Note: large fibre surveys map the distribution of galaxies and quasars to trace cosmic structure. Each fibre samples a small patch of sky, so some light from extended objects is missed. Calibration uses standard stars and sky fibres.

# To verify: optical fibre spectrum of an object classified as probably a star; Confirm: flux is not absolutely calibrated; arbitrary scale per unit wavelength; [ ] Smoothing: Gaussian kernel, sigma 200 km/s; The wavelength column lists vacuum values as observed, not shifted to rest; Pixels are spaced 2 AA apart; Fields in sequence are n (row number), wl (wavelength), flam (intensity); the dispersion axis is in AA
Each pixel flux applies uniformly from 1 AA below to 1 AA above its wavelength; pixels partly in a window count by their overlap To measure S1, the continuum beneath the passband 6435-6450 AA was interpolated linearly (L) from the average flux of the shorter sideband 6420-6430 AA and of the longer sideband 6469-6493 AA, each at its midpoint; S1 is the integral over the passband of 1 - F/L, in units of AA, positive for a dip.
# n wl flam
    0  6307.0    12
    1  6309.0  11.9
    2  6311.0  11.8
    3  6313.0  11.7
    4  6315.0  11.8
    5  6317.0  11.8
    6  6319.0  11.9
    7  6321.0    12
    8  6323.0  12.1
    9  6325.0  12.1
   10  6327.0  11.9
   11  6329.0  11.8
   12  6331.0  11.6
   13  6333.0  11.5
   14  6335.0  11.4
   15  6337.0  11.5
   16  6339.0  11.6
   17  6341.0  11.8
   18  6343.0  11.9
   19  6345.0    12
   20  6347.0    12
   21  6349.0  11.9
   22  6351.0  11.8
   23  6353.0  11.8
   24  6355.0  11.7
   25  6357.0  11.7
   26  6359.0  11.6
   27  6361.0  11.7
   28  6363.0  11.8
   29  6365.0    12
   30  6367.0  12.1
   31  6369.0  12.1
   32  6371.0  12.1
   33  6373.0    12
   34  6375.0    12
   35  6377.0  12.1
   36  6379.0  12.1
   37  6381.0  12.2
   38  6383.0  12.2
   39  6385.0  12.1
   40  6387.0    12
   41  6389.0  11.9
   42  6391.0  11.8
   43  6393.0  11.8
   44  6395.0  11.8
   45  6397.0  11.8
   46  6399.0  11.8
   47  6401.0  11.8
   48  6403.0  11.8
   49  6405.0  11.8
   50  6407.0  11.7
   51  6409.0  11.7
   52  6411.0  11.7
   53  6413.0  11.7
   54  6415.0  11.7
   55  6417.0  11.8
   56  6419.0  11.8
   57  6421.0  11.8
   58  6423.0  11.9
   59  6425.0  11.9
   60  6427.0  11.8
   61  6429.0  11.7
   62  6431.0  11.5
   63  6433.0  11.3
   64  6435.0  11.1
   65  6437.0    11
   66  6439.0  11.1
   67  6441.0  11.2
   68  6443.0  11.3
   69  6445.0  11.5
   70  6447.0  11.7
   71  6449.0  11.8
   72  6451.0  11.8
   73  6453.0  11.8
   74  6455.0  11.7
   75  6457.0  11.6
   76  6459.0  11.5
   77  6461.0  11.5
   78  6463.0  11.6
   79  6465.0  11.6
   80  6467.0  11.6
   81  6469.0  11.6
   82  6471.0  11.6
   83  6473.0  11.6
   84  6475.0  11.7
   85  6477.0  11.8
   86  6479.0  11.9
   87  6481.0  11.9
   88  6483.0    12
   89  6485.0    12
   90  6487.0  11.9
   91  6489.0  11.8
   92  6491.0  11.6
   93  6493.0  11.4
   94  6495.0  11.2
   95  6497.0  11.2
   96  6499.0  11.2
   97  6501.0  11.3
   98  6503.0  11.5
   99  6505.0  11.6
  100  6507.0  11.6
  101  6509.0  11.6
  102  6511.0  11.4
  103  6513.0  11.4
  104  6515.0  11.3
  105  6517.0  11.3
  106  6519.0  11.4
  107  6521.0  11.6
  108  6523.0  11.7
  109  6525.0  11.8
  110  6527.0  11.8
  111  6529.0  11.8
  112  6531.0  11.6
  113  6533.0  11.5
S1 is 0.6 AA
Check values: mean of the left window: 11.8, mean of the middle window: 11.4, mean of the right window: 11.8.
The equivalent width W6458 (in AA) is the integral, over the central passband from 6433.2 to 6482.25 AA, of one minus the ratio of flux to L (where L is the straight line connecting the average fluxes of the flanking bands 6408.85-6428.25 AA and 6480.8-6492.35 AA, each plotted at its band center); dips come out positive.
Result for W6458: 1.1 AA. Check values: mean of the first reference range 11.8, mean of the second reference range 11.9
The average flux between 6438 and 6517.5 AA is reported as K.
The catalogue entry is 11.6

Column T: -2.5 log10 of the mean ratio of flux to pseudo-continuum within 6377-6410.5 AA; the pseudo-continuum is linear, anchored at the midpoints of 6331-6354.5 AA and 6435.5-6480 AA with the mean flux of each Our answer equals -0.02 mag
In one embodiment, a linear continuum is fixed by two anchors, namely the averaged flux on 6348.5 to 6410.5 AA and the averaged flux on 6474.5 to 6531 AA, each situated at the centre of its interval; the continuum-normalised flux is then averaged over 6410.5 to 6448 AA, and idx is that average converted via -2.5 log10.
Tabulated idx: 0.021 mag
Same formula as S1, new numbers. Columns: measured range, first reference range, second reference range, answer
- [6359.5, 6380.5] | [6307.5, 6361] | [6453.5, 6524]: -0.45 AA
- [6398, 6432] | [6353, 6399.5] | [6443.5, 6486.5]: 0.20 AA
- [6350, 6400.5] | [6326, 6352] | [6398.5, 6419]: -0.73 AA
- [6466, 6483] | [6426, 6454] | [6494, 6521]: -0.44 AA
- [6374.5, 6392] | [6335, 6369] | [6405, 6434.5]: -0.43 AA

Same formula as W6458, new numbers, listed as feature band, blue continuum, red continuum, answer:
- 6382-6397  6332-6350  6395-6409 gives -0.2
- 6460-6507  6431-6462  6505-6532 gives -0.4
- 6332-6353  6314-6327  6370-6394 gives 0.4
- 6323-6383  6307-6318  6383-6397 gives 0.0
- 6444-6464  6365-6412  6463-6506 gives 0.1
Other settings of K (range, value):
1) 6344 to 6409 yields 11.9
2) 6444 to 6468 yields 11.6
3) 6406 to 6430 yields 11.8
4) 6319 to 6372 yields 11.8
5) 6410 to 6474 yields 11.6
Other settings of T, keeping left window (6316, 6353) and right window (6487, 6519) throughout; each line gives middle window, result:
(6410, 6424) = -0.013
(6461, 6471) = -0.006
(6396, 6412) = -0.010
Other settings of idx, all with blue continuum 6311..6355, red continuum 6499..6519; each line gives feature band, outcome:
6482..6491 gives -0.04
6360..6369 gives -0.02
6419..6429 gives -0.02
